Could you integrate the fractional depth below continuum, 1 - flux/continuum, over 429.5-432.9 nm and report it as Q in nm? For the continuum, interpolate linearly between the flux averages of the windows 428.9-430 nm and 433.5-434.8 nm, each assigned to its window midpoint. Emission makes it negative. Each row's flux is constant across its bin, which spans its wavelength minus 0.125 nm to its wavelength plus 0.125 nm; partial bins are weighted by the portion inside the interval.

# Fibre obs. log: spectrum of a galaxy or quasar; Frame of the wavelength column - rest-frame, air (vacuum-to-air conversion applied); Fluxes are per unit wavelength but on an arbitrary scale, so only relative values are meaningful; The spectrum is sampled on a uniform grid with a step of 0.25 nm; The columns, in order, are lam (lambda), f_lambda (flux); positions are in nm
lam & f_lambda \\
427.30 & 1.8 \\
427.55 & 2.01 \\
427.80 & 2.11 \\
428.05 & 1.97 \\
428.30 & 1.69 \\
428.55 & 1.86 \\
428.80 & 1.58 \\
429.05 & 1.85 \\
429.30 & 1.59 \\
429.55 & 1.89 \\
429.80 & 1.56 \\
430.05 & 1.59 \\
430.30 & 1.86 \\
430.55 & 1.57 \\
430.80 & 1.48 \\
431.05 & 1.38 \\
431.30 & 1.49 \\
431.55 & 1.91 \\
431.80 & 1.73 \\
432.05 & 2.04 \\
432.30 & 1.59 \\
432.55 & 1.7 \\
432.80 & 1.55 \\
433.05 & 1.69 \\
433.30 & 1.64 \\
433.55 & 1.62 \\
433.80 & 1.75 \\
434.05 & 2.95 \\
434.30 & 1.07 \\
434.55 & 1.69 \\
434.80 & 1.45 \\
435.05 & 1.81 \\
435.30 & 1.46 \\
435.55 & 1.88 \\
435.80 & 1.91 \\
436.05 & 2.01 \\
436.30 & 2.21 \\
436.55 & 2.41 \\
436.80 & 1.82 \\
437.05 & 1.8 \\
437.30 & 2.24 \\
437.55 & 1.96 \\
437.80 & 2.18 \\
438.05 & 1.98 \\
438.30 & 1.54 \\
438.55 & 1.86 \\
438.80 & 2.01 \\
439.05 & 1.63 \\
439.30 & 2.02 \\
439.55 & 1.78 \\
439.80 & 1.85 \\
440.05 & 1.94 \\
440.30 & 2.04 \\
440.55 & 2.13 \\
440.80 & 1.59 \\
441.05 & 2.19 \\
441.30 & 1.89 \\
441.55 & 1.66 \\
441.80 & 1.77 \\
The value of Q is 0.152 nm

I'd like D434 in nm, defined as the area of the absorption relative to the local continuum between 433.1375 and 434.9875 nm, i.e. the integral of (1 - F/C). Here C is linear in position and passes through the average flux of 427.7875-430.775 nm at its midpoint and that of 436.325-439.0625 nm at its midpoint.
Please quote 0.128 nm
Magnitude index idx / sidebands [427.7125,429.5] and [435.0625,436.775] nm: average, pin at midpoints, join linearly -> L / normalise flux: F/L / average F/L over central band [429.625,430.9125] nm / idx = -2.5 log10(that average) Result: 0.14 mag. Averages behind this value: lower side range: 1.8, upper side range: 1.96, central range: 1.62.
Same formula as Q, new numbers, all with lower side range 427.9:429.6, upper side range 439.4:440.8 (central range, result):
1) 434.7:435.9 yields 0.10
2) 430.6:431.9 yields 0.15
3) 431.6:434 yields 0.10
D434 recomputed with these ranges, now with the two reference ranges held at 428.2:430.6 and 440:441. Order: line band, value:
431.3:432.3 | -0.026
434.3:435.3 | 0.148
